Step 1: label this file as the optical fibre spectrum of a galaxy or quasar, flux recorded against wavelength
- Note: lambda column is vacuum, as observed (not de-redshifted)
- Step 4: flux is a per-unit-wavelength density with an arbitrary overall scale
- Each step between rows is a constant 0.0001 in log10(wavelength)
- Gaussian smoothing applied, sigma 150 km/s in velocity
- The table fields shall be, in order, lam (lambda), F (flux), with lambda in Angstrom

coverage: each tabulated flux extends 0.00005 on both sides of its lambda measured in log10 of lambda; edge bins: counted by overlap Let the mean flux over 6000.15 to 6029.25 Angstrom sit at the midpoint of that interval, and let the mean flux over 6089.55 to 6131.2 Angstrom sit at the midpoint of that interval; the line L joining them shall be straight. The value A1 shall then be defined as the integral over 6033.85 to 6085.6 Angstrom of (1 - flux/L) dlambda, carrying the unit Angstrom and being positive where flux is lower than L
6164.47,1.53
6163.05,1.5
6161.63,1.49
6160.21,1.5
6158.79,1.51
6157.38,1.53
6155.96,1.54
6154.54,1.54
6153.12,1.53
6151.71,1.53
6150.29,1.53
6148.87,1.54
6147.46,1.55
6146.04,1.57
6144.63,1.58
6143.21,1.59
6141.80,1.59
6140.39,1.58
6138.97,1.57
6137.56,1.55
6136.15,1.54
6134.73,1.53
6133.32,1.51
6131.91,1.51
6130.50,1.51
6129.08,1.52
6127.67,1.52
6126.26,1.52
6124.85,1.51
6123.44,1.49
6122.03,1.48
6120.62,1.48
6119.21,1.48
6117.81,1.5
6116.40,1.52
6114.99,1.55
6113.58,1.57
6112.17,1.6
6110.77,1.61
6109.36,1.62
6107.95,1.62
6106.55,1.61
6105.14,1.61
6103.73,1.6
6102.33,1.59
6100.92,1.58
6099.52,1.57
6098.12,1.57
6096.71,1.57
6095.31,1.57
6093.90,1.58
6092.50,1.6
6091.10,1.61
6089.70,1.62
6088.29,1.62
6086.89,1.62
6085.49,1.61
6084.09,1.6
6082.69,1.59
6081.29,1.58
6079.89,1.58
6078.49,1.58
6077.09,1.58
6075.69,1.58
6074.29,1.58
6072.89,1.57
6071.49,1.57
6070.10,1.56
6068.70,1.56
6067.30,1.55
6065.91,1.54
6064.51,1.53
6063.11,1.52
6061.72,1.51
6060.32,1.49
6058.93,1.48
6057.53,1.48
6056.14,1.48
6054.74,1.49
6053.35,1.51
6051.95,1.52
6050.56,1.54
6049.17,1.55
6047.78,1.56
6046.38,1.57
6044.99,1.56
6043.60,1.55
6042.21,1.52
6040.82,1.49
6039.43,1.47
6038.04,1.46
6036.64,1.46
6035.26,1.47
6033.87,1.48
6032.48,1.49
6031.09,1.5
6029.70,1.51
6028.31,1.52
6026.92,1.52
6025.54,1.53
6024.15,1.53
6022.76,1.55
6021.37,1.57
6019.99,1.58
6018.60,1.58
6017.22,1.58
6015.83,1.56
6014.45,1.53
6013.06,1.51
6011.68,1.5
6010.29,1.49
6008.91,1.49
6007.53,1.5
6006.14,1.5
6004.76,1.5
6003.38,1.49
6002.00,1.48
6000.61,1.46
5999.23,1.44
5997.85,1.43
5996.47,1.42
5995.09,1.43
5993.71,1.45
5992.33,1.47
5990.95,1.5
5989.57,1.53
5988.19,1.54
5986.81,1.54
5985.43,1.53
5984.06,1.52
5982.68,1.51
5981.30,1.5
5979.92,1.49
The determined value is 0.2 Angstrom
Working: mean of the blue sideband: 1.52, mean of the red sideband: 1.56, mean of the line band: 1.53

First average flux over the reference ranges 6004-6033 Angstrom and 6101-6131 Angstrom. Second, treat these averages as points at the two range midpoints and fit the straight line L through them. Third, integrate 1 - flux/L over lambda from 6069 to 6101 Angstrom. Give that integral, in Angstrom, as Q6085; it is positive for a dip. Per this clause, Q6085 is -0.9 Angstrom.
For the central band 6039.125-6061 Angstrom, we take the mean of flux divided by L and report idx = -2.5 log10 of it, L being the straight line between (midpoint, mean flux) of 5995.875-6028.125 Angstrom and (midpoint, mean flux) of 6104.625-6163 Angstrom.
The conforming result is 0.00 mag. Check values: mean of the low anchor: 1.51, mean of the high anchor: 1.54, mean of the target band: 1.52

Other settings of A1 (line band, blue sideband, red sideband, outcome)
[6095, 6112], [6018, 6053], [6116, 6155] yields -0.73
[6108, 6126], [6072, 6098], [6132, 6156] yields 0.36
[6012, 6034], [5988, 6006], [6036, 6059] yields -0.63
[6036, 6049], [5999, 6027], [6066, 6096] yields 0.26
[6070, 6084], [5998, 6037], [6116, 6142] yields -0.58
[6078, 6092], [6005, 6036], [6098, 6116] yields -0.24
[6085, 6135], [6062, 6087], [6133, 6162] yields -0.09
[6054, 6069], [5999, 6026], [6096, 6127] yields 0.27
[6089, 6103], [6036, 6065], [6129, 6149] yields -0.50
